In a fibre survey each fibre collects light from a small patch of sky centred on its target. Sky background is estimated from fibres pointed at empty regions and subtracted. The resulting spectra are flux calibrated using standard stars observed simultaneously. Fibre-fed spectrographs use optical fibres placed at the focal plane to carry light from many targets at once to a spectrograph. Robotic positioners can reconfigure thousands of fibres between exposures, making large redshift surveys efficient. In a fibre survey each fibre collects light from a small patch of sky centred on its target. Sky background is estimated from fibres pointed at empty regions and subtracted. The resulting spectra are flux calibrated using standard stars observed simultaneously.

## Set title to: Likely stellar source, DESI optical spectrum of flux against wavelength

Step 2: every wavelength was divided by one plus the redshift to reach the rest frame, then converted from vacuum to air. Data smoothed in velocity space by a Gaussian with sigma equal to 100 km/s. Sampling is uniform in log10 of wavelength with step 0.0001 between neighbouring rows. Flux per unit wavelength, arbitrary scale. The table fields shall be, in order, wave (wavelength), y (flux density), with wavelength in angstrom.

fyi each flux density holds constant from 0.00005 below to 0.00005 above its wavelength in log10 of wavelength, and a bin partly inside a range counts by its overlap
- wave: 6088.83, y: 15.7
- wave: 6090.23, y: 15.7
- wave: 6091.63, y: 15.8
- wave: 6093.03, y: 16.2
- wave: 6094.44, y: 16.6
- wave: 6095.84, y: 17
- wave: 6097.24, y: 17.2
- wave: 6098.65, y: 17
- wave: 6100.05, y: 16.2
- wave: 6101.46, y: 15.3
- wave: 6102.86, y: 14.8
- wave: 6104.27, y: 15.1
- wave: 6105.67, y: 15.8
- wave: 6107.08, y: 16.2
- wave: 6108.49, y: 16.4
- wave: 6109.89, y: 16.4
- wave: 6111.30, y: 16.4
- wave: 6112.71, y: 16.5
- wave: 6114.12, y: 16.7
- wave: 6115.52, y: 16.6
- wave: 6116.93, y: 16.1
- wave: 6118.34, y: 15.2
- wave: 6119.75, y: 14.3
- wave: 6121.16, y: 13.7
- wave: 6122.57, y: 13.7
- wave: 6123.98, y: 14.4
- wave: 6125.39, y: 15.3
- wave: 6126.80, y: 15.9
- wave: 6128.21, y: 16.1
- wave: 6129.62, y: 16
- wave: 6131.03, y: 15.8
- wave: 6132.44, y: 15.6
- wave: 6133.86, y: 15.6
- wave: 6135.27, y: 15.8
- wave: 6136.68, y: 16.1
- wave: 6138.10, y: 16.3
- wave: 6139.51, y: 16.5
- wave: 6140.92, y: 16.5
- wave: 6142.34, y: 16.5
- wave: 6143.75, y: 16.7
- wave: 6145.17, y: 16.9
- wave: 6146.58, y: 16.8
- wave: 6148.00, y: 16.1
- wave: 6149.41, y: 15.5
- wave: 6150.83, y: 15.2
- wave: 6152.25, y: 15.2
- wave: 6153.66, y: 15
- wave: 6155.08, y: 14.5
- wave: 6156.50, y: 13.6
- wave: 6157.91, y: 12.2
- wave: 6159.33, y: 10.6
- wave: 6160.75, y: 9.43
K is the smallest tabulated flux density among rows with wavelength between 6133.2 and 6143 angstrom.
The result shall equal 15.6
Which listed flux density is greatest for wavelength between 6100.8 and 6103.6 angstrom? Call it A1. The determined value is 15.3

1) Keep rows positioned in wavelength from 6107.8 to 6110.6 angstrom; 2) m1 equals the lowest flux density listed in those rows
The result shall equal 16.4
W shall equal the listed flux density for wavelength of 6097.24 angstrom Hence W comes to 17.2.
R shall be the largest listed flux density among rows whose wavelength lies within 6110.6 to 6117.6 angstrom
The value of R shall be 16.7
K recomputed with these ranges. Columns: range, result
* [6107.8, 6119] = 15.2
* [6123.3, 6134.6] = 14.4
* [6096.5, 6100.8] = 16.2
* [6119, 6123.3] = 13.7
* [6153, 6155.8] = 14.5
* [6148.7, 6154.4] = 15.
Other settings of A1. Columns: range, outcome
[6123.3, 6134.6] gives 16.1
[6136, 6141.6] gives 16.5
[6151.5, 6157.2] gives 15.2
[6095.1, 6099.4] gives 17.2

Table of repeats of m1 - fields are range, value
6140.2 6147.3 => 16.5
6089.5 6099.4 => 15.7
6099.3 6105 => 14.8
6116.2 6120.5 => 14.3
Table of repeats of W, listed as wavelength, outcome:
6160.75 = 9.43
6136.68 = 16.1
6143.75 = 16.7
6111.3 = 16.4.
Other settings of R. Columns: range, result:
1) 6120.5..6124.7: 14.4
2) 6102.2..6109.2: 16.4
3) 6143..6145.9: 16.9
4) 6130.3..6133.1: 15.8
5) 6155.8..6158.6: 13.6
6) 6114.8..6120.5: 16.6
